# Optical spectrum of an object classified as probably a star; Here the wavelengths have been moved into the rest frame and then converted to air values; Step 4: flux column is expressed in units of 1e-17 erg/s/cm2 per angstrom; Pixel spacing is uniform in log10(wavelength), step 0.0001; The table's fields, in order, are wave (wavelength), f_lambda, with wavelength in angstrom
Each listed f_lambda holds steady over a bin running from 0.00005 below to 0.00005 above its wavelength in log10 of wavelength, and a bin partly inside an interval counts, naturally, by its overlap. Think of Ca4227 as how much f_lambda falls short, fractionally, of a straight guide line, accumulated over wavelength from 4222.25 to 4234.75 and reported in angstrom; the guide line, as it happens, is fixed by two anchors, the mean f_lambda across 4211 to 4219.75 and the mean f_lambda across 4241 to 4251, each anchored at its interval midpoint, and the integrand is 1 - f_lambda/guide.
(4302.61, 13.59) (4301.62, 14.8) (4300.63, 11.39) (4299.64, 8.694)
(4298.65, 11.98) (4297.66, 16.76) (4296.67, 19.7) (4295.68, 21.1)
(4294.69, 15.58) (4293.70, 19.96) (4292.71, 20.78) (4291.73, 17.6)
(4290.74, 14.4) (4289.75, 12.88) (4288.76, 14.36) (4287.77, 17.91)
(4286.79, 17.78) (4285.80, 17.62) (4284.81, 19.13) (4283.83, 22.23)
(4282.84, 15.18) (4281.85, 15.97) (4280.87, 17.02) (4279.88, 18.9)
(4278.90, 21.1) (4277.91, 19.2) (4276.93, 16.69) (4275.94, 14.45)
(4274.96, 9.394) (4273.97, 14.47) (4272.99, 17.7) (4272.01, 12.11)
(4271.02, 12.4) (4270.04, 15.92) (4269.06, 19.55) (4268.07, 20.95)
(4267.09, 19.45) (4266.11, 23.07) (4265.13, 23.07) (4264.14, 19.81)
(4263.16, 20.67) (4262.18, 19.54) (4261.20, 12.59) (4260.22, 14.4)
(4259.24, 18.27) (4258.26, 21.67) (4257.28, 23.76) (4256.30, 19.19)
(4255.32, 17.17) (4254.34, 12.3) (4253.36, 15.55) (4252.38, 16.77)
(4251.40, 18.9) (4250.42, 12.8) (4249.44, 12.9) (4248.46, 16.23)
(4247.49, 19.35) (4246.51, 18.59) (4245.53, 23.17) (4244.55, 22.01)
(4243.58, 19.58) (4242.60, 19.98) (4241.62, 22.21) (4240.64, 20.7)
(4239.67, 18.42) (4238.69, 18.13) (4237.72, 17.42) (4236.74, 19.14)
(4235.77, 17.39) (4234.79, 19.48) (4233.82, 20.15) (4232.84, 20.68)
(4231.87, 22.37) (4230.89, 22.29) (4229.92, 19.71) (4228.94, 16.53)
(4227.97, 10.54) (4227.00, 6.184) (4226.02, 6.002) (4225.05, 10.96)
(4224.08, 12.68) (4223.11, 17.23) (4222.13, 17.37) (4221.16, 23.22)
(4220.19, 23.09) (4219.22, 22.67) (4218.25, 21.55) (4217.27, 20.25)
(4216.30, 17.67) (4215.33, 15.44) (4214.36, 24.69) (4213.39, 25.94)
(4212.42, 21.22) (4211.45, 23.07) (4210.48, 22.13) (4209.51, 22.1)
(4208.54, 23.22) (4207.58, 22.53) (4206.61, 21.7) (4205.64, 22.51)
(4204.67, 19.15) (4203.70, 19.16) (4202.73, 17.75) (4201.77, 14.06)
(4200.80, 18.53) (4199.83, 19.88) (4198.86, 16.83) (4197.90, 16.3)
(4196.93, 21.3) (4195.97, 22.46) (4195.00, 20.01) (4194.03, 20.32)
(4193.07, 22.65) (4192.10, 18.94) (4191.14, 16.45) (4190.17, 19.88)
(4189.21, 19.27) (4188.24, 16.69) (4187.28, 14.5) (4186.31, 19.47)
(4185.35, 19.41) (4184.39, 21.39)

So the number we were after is 2.8 angstrom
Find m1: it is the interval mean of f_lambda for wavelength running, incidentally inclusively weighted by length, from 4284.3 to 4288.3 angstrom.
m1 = 18.1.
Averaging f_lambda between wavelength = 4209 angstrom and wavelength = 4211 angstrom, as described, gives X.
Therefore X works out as 22.1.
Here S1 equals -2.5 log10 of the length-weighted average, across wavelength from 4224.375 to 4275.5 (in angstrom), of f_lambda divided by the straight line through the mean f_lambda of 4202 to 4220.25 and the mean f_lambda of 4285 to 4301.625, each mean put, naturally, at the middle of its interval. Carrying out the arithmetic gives 0.08 mag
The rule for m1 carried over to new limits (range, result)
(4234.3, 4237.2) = 18.7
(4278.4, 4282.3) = 18.3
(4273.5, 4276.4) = 12.7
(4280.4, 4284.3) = 17.6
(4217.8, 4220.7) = 22.5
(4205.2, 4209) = 22.5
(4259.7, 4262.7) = 15.6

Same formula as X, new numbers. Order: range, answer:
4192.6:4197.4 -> 21.4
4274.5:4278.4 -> 15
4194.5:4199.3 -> 19.4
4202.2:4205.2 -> 18.7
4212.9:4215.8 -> 22.1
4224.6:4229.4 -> 10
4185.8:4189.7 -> 17.5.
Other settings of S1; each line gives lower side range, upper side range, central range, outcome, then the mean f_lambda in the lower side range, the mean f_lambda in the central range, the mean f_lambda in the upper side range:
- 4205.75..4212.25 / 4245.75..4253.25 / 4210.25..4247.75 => 0.03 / 22.4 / 18.9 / 16.7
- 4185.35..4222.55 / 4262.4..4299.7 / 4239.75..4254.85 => 0.03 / 20.1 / 18.1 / 17.4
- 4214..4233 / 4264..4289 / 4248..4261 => 0.04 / 17.5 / 16.8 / 17.5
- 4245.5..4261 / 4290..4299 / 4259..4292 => 0.01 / 17.3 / 17.2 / 17.5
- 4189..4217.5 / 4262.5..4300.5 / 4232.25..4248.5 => -0.05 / 20.2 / 19.7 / 17.2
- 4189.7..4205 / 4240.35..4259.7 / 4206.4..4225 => -0.10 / 19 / 20.7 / 18.5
